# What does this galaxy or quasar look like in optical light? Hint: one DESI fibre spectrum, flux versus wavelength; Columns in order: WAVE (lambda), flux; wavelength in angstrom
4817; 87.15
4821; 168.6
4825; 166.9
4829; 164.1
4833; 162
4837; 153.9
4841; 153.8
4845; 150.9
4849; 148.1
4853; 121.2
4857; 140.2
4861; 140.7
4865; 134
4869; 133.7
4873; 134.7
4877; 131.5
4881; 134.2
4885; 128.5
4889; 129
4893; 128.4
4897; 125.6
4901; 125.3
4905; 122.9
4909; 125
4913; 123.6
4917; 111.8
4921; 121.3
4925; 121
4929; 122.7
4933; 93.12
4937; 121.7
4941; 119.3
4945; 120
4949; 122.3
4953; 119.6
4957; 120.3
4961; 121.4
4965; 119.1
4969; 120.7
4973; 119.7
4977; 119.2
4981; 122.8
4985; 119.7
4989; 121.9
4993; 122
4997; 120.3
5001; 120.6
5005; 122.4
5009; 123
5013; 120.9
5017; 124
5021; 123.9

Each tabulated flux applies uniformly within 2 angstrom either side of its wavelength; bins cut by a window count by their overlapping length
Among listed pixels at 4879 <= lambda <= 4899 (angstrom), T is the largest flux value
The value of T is 134.2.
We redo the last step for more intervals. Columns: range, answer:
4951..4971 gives 121.4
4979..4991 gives 122.8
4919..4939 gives 122.7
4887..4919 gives 129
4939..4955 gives 122.3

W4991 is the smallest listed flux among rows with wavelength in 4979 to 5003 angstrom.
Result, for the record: 119.7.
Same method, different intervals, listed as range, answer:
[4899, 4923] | 111.8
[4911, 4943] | 93.12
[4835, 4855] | 121.2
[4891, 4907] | 122.9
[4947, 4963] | 119.6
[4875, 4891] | 128.5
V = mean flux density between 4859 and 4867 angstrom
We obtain 137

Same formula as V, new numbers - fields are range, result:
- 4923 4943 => 116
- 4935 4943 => 120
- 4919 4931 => 122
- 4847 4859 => 136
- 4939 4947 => 120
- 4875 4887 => 131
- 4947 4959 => 121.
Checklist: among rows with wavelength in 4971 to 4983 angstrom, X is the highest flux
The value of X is 122.8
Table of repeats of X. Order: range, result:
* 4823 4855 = 166.9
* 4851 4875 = 140.7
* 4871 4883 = 134.7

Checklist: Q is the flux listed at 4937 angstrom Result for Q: 121.7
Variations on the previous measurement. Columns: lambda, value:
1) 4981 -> 122.8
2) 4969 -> 120.7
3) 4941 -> 119.3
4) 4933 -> 93.12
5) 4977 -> 119.2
